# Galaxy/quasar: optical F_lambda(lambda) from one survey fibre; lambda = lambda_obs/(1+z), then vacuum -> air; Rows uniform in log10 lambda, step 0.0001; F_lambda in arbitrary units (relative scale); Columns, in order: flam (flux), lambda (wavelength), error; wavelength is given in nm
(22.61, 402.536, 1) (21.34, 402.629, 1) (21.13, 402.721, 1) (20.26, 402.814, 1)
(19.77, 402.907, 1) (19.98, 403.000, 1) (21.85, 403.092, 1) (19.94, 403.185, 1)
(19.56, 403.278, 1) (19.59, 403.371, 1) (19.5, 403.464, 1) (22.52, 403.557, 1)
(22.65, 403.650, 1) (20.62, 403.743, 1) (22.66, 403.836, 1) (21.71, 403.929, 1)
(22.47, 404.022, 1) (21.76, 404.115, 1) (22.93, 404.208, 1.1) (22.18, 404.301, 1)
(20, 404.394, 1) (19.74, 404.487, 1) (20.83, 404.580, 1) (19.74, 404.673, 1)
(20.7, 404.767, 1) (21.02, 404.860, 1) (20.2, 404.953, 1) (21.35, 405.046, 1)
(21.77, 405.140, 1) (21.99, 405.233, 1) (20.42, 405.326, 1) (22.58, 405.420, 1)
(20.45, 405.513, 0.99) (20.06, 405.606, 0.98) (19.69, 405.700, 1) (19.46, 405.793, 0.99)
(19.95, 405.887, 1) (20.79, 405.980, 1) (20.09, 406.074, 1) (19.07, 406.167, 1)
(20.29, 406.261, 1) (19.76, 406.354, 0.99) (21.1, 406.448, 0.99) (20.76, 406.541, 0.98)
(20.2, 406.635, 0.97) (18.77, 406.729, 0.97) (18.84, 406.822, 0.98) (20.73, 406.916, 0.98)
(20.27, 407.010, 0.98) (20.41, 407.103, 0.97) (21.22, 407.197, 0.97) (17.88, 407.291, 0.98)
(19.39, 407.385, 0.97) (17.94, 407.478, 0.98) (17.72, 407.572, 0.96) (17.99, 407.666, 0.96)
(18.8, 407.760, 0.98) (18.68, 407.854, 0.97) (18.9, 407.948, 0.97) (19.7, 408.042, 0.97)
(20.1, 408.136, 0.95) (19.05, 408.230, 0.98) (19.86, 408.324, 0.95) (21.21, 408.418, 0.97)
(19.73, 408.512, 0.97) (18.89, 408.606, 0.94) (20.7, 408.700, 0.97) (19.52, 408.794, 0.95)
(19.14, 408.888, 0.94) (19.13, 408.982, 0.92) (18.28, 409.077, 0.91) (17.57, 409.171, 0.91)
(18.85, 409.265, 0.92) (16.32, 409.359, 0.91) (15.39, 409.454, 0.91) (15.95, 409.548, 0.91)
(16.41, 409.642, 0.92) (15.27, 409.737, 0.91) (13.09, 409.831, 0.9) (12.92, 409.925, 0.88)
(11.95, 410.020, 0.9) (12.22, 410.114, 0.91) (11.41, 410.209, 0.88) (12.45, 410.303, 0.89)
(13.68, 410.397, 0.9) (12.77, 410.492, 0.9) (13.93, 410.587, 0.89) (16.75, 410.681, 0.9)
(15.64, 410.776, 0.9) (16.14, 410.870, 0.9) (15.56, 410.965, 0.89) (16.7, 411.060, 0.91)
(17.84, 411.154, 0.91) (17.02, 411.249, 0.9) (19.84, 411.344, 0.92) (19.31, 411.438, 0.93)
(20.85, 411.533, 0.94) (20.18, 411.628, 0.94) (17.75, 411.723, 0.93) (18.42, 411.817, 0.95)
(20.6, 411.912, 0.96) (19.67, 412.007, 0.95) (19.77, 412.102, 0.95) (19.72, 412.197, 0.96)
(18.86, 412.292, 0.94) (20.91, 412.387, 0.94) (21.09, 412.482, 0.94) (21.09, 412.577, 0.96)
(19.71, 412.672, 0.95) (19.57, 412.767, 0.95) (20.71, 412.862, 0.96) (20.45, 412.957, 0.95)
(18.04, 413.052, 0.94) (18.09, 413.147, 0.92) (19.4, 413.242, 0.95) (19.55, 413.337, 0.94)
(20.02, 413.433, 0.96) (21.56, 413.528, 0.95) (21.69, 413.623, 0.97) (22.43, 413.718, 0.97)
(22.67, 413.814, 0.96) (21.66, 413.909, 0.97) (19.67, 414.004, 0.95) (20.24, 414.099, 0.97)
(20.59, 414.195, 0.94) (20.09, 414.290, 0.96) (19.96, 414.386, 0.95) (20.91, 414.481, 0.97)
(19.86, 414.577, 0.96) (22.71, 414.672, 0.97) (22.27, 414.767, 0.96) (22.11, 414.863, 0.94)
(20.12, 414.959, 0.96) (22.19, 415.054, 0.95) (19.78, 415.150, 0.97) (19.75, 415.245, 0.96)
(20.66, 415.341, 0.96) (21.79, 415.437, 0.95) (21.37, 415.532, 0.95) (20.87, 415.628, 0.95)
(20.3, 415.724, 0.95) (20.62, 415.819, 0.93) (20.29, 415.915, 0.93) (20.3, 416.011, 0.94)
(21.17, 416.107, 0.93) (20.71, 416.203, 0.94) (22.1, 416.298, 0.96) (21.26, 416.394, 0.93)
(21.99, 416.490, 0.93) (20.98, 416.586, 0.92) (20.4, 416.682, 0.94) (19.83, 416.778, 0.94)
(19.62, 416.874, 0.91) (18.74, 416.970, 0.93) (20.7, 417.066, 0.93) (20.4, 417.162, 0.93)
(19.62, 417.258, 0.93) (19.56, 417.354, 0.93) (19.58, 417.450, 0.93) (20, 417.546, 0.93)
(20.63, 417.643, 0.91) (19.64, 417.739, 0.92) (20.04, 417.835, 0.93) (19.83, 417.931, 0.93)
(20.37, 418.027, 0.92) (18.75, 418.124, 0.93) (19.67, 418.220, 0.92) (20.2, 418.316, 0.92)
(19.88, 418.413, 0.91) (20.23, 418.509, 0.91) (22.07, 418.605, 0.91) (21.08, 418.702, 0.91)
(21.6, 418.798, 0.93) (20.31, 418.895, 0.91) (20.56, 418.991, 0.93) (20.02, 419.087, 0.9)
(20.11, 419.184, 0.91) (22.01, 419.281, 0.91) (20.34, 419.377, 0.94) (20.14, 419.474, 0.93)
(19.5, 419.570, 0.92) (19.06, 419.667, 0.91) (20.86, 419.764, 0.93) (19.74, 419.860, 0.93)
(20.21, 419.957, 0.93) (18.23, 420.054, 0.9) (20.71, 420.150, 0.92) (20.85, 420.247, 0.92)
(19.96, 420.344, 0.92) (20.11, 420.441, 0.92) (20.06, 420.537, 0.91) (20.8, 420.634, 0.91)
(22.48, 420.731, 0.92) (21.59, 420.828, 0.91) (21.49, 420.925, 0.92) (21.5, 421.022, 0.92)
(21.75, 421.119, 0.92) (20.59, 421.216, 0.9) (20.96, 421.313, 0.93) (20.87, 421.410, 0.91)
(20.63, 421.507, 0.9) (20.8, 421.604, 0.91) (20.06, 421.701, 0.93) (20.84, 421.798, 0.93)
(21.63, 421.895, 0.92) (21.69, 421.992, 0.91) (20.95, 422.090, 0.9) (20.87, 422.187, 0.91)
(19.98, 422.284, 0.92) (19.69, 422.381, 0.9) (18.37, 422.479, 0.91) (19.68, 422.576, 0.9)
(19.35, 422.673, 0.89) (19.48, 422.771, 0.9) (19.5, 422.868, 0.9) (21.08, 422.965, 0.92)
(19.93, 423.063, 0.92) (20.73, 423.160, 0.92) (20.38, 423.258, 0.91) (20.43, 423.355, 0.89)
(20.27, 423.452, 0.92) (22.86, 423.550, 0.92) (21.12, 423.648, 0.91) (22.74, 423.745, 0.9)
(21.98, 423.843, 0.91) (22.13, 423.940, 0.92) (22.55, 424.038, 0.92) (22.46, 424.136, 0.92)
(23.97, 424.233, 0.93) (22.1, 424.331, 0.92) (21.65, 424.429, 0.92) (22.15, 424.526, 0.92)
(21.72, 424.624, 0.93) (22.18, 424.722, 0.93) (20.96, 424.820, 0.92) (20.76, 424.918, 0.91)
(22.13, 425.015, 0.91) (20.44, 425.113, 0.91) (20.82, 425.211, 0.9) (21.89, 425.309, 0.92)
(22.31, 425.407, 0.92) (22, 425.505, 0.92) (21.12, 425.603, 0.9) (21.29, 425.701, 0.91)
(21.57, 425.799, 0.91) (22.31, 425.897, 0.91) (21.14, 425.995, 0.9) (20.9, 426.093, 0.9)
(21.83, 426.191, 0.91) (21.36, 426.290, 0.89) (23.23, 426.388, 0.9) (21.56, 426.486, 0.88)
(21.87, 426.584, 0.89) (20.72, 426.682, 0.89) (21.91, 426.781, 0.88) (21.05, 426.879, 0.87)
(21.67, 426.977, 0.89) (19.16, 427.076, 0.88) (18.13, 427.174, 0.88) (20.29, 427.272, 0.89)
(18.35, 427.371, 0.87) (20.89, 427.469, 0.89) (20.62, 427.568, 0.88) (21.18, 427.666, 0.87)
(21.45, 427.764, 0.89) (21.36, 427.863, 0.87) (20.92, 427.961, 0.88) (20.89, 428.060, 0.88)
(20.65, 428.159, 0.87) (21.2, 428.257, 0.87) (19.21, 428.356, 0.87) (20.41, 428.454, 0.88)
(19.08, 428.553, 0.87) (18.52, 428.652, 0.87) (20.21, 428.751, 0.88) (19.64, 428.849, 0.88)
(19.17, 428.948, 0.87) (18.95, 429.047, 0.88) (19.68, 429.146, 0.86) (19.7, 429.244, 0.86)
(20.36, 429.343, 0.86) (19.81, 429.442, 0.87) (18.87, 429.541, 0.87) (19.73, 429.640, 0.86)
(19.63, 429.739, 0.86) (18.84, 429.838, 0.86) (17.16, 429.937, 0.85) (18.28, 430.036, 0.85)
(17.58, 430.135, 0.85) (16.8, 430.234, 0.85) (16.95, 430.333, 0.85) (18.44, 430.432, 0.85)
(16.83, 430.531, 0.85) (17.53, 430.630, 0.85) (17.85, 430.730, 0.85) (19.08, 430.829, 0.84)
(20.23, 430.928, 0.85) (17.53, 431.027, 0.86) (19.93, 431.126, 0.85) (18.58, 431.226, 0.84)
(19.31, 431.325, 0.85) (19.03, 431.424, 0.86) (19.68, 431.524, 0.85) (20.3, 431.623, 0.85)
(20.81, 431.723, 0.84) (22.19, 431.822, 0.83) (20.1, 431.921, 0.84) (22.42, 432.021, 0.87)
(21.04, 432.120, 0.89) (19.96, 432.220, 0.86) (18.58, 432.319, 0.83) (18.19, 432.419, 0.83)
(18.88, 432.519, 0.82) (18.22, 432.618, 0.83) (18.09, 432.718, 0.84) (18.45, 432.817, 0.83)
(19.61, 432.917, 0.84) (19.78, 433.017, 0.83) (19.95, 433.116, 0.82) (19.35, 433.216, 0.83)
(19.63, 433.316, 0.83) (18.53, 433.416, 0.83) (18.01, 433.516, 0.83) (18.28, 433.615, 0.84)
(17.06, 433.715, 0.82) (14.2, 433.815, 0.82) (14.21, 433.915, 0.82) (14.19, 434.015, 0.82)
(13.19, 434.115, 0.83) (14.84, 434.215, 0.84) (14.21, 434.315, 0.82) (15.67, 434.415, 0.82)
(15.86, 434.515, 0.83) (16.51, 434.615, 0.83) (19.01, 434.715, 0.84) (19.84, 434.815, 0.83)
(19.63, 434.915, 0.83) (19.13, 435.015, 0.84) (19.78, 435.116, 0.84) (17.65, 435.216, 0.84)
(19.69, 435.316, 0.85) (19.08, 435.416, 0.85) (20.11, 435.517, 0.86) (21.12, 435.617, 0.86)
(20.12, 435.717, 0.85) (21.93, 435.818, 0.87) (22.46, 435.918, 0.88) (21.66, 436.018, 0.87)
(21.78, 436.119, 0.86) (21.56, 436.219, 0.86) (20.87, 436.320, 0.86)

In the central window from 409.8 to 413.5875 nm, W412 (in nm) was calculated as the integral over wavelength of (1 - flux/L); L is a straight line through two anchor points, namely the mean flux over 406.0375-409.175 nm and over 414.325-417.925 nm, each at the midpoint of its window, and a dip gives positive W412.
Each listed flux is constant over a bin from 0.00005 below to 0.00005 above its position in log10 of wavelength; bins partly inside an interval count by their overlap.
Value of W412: 0.45 nm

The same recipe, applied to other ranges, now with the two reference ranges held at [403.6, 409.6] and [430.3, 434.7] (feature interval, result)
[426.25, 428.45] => -0.265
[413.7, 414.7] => -0.076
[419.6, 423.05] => -0.273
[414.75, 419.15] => -0.288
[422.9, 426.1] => -0.483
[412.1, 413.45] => -0.019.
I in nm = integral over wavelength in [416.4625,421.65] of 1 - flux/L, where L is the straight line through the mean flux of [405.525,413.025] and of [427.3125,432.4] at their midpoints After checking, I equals -0.41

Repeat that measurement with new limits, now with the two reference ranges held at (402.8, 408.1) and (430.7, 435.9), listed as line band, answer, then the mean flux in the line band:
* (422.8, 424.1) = -0.132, 21.2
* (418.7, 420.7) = -0.085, 20.3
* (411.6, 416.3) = -0.154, 20.5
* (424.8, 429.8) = -0.426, 20.6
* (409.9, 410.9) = 0.321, 13.6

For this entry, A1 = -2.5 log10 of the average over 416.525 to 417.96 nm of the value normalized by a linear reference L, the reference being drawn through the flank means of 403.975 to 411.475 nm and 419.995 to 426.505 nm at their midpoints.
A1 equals 0.01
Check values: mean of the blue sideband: 18.6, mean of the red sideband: 21.1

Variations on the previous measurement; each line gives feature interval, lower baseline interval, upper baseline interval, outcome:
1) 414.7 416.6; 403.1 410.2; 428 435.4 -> -0.103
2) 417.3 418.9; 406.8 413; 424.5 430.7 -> -0.063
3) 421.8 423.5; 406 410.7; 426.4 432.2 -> -0.062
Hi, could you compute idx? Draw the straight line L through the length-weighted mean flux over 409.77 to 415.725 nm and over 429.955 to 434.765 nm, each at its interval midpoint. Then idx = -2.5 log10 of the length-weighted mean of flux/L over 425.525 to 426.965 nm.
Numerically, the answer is -0.173 mag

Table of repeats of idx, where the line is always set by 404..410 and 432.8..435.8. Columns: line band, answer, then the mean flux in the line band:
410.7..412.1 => 0.05 mag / 18.3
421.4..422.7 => -0.10 mag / 20.4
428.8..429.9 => -0.07 mag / 19.5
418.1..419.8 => -0.09 mag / 20.4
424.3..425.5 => -0.17 mag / 21.6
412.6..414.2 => -0.07 mag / 20.4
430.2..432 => -0.05 mag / 19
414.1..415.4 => -0.10 mag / 20.8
